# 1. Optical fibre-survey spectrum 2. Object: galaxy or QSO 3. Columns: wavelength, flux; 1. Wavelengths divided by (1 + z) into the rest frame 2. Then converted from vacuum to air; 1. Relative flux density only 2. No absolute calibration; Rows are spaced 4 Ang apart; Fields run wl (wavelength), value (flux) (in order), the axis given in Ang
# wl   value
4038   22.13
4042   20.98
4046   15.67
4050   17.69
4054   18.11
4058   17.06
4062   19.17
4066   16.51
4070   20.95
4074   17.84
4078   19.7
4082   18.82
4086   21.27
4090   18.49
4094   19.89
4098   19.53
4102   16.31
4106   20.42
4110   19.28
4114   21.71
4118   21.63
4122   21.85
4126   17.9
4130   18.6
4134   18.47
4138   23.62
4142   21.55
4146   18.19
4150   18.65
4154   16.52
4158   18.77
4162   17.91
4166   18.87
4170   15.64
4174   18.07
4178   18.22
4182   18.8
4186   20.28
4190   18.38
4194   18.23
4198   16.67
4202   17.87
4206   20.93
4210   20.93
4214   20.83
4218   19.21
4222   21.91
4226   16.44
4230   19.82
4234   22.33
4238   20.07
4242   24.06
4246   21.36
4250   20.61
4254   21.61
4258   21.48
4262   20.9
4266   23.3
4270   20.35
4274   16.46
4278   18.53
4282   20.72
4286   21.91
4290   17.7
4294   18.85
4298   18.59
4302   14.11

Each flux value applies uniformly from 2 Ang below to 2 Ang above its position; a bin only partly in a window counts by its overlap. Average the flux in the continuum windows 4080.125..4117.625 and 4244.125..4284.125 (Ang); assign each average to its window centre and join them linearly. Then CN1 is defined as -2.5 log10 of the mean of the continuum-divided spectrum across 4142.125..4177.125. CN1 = 0.109 mag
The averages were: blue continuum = 19.6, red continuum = 20.5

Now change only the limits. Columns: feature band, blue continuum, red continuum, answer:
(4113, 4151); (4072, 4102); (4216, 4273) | -0.03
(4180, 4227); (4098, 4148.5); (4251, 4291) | 0.05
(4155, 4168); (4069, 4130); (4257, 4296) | 0.08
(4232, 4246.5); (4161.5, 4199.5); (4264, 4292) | -0.15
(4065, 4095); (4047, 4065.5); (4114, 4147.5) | -0.04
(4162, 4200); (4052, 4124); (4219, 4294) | 0.11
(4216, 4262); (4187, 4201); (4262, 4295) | -0.10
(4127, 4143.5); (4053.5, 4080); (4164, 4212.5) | -0.10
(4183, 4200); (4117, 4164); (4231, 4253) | 0.12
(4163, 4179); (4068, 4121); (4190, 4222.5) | 0.11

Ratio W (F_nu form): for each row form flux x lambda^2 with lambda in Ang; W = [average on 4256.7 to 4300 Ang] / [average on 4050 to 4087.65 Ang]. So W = 1.17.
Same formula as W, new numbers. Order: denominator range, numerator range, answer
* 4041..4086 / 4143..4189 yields 1.04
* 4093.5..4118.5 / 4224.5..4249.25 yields 1.12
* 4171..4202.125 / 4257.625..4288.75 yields 1.16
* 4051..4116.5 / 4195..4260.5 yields 1.14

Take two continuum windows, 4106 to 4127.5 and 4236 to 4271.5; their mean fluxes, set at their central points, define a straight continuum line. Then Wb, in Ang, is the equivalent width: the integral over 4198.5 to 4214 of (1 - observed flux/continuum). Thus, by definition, 1.1 Ang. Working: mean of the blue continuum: 20.5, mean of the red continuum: 21.5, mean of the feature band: 19.7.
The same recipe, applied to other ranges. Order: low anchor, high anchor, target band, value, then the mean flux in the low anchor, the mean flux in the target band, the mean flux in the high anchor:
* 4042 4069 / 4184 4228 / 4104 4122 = -2.5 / 17.8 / 20.9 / 19.2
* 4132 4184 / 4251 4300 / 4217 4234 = -0.2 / 18.7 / 19.7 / 20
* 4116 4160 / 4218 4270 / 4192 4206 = 1.6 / 19.6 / 18.1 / 21.1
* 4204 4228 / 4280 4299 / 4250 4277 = -1.1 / 20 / 20.6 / 19.6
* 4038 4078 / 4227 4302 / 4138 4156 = 0.0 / 18.5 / 19.3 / 20.3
